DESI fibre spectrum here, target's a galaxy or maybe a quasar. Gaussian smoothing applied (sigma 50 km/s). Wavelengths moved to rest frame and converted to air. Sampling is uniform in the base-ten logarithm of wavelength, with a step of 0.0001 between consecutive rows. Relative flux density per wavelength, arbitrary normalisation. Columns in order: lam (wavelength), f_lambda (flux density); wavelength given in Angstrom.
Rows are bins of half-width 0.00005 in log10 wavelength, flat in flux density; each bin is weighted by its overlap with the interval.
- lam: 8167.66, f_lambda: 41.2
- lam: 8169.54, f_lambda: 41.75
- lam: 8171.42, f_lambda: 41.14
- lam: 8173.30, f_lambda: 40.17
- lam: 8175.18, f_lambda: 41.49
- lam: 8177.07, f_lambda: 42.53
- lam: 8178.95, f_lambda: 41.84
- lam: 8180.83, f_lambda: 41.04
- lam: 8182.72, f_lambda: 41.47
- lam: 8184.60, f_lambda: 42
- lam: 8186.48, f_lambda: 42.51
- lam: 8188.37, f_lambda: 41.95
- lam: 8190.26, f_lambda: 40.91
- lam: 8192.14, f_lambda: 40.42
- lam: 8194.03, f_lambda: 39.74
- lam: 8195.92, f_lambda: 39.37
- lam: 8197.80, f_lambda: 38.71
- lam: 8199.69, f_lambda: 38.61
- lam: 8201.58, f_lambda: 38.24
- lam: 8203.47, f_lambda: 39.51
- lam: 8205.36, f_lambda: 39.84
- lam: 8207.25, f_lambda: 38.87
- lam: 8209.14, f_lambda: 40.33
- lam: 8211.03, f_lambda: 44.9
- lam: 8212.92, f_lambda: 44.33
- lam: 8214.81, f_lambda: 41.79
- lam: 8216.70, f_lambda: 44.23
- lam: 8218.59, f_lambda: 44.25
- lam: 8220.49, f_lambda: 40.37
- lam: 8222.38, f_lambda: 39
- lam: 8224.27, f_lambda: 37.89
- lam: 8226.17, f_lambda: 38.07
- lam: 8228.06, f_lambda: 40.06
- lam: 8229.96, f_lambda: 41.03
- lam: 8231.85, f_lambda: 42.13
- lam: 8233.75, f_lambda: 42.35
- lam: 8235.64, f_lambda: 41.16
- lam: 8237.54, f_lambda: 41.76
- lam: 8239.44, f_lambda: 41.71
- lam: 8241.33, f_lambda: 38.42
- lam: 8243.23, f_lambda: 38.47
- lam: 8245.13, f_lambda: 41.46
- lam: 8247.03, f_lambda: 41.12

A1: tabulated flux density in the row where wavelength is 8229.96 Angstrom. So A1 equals 41.03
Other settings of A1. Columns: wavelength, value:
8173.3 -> 40.17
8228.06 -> 40.06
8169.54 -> 41.75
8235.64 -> 41.16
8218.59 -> 44.25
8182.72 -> 41.47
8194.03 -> 39.74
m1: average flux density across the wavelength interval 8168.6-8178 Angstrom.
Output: 41.4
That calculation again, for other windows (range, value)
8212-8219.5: 43.7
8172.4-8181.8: 41.4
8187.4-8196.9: 40.5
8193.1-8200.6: 39.1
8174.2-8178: 41.9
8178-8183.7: 41.5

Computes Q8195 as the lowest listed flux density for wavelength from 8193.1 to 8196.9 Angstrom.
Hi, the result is 39.37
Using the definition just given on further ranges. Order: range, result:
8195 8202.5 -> 38.24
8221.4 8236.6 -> 37.89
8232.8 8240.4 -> 41.16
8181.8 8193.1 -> 40.42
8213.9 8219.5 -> 41.79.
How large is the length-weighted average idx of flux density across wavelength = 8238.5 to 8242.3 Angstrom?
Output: 40.1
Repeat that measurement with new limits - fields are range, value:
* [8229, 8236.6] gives 41.7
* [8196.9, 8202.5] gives 38.5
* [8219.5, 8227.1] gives 38.8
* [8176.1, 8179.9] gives 42.2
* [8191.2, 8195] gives 40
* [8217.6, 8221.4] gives 42.3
